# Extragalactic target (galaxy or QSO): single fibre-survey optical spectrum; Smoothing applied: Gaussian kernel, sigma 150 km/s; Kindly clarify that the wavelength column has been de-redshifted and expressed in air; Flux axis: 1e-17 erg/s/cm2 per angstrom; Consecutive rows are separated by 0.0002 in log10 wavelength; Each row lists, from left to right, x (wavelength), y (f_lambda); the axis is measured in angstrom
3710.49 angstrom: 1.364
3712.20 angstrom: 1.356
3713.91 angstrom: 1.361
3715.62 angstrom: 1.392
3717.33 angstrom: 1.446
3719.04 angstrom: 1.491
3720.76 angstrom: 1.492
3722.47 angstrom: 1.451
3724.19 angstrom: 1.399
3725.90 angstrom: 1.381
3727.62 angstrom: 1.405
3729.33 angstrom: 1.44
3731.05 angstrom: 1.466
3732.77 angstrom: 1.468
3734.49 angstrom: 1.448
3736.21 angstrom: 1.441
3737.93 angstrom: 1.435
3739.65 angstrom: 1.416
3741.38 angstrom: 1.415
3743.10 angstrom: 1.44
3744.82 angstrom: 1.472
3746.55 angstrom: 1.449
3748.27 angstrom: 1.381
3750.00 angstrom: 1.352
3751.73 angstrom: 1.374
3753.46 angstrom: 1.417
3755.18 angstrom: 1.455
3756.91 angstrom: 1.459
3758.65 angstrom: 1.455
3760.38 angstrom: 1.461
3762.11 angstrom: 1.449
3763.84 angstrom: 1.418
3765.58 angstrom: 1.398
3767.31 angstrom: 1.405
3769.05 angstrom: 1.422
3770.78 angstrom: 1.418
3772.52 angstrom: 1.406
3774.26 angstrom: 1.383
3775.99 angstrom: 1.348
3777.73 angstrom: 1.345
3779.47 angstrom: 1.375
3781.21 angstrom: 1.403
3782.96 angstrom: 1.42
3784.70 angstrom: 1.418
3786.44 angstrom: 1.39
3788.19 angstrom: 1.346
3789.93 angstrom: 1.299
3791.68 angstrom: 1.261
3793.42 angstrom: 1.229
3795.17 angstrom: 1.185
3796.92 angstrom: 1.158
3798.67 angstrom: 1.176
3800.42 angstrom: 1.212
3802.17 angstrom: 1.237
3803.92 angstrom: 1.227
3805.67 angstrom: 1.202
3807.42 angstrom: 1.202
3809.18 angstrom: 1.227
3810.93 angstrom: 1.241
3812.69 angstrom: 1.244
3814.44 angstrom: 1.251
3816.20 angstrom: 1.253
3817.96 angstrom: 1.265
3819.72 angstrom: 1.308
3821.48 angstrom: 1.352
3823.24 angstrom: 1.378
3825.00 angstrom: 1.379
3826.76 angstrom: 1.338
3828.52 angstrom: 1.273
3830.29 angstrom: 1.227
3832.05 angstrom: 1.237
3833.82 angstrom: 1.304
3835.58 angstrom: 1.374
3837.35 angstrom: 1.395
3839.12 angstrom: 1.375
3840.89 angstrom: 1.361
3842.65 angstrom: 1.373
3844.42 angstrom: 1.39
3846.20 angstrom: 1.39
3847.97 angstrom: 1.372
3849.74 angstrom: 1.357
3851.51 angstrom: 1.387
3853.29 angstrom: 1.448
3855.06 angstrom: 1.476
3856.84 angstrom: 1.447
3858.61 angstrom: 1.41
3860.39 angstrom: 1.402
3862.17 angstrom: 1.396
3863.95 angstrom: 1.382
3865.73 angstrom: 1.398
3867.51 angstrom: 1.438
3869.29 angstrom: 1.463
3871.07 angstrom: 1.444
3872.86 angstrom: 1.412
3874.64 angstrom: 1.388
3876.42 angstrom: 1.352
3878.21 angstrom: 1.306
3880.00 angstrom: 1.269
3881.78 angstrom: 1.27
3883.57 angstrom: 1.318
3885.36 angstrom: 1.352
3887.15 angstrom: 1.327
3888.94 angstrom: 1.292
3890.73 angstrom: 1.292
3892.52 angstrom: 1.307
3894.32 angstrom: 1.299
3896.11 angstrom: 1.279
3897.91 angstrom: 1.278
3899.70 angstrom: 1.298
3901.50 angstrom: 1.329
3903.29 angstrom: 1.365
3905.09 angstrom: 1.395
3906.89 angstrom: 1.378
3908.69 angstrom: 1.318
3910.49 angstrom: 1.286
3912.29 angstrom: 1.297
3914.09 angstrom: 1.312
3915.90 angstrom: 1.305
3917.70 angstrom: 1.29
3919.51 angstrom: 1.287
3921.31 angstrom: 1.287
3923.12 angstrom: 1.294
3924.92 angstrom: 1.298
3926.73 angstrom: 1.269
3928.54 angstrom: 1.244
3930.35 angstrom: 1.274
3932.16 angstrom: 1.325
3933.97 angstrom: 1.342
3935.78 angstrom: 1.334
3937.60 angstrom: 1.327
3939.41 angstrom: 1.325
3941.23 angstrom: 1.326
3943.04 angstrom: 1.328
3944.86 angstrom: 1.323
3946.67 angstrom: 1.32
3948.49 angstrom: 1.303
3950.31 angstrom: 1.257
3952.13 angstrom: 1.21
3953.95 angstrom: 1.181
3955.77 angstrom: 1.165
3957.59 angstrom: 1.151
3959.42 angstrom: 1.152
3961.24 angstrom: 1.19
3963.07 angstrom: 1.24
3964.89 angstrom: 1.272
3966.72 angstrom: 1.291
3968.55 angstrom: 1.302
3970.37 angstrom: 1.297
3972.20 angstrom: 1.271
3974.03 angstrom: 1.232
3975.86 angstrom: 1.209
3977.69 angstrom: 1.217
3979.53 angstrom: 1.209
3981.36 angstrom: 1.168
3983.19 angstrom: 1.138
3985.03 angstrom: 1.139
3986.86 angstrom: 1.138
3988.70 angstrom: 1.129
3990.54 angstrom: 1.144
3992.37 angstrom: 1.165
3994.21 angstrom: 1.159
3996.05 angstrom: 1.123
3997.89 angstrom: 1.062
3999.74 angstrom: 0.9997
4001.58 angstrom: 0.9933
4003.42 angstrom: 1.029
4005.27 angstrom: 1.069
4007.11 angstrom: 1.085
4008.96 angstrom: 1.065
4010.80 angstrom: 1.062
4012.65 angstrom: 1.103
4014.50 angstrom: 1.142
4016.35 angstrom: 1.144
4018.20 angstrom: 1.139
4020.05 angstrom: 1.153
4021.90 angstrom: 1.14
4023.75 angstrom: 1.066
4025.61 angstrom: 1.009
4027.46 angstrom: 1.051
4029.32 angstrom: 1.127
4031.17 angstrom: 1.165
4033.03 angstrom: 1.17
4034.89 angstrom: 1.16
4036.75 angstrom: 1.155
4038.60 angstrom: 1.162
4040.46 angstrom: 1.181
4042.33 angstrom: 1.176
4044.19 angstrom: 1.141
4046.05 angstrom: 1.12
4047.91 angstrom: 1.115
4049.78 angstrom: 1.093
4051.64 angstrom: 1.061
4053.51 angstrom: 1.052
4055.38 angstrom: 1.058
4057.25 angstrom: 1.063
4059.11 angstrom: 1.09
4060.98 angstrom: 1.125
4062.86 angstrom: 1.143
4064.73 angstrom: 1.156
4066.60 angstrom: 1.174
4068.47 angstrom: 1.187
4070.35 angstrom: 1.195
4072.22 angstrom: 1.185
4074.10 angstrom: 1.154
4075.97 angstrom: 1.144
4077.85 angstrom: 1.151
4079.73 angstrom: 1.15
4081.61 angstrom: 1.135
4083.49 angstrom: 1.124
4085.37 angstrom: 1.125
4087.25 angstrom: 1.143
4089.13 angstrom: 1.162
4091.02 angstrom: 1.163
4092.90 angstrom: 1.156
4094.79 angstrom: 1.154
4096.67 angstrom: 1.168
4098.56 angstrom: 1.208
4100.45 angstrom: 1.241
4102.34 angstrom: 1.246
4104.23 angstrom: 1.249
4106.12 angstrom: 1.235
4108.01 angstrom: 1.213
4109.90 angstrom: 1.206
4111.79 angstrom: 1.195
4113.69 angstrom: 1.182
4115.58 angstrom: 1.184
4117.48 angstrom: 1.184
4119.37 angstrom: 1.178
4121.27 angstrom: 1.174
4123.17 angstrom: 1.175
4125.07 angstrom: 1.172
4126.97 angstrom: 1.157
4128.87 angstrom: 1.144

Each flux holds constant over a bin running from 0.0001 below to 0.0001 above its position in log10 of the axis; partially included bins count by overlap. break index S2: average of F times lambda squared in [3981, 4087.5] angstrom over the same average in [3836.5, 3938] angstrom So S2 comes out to 0.9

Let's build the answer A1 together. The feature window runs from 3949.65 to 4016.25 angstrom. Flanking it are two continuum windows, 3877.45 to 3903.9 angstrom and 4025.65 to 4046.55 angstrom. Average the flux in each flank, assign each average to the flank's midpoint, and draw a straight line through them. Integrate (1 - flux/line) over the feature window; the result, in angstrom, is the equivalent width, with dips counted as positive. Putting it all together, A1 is 2.4 angstrom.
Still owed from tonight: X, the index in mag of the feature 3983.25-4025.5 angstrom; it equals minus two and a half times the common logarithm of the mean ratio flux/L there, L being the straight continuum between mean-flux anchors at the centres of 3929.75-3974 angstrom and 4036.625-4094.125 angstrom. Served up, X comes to 0.10 mag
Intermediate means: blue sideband 1.27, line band 1.1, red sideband 1.14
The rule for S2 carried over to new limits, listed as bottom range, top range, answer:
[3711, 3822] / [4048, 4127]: 1.00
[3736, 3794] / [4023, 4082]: 0.94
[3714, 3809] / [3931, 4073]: 0.96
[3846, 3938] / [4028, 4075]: 0.92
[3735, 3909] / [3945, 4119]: 0.95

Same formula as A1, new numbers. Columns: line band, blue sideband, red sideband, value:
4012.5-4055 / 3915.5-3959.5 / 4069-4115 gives 3.3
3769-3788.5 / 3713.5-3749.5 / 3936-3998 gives 0.0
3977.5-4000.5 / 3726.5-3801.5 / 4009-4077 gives 0.8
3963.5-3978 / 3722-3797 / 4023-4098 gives -0.6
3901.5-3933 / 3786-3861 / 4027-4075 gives -1.8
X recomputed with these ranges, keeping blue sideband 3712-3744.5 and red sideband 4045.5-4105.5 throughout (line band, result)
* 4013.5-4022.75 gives 0.05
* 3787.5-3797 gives 0.10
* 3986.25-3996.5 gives 0.07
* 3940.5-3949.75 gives -0.05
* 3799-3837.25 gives 0.07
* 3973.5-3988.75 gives 0.04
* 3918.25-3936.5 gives -0.02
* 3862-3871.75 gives -0.08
